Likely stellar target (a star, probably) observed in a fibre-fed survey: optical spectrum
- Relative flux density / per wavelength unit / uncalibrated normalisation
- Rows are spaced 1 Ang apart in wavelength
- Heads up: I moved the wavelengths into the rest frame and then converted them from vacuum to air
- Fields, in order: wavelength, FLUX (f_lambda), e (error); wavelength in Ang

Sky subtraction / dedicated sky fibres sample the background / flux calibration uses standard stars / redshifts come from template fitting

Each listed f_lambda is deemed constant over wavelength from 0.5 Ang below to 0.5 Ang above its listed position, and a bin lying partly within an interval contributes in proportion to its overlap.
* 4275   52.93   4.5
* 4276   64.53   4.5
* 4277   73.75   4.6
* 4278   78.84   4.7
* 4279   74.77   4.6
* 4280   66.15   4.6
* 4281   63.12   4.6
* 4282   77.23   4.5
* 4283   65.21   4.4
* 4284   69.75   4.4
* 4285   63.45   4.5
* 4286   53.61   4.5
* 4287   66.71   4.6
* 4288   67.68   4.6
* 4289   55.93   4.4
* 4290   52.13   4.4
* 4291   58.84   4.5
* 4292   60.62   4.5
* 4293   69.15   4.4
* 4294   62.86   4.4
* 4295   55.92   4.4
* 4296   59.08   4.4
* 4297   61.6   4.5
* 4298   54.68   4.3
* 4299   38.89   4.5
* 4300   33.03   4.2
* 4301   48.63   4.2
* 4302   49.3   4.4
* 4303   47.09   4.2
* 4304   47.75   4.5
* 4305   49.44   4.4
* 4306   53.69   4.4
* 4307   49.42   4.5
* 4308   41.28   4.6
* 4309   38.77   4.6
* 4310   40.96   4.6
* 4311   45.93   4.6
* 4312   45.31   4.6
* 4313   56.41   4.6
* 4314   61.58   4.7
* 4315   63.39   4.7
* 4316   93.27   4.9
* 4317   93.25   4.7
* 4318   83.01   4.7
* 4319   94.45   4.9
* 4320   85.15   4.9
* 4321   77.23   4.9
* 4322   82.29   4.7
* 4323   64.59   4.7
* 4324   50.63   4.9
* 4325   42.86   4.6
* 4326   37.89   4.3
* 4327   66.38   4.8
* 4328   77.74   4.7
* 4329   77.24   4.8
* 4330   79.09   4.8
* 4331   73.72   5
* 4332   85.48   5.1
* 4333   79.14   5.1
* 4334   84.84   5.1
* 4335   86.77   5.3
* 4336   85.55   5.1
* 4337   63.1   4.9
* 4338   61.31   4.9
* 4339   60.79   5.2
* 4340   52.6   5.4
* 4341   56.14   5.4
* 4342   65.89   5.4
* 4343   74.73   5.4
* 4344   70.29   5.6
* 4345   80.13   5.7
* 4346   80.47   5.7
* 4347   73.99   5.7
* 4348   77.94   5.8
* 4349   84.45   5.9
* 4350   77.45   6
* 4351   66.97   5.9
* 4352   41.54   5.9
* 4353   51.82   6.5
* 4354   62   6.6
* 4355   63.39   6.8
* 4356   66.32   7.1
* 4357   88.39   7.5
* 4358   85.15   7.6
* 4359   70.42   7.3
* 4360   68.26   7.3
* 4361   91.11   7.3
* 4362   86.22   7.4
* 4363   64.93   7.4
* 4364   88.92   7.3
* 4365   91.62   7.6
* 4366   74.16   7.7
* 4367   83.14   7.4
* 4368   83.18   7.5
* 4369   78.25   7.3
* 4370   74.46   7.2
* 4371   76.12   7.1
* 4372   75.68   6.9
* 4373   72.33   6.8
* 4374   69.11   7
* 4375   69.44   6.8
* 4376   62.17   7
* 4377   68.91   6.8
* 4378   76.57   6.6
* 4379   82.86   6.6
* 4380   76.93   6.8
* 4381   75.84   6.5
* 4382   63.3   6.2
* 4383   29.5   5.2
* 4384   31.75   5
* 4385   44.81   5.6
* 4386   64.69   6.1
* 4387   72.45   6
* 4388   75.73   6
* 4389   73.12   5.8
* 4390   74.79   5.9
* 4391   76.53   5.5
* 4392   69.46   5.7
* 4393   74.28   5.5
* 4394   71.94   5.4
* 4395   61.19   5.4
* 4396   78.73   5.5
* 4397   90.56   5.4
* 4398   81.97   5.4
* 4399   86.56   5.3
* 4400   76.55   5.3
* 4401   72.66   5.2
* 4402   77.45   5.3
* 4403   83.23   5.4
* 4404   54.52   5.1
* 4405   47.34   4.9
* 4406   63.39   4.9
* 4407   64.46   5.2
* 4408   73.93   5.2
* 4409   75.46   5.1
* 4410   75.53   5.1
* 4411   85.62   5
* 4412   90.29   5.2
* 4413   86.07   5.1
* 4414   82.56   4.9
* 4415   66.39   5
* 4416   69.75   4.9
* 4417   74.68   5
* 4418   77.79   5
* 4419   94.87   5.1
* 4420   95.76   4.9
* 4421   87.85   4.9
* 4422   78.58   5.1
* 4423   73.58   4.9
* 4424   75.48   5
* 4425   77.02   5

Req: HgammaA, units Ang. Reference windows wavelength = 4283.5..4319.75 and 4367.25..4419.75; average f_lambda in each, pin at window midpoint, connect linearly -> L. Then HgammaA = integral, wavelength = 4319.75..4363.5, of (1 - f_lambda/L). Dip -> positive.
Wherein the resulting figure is -4.5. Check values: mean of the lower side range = 58.2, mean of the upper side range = 72.4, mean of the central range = 70.9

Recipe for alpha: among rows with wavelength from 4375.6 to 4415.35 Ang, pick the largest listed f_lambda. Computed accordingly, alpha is 90.56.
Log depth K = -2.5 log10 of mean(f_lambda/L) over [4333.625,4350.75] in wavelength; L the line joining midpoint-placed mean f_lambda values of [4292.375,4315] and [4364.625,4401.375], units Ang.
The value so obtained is -0.188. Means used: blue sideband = 50.8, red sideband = 71.9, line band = 72.6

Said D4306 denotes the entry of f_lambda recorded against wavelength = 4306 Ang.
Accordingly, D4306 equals 53.69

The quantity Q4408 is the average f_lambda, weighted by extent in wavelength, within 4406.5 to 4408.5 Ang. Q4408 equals 69.2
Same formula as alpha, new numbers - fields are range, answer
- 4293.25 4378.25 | 94.45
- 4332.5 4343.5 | 86.77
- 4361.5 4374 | 91.62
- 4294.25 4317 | 93.27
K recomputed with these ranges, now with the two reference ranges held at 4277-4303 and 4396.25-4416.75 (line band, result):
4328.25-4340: -0.14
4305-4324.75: 0.00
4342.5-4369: -0.09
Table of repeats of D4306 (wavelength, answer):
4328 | 77.74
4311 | 45.93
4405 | 47.34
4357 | 88.39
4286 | 53.61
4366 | 74.16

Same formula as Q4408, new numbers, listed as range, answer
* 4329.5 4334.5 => 80.5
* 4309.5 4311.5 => 43.4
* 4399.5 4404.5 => 72.9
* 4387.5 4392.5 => 73.9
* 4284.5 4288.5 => 62.9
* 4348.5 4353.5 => 64.4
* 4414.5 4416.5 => 68.1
